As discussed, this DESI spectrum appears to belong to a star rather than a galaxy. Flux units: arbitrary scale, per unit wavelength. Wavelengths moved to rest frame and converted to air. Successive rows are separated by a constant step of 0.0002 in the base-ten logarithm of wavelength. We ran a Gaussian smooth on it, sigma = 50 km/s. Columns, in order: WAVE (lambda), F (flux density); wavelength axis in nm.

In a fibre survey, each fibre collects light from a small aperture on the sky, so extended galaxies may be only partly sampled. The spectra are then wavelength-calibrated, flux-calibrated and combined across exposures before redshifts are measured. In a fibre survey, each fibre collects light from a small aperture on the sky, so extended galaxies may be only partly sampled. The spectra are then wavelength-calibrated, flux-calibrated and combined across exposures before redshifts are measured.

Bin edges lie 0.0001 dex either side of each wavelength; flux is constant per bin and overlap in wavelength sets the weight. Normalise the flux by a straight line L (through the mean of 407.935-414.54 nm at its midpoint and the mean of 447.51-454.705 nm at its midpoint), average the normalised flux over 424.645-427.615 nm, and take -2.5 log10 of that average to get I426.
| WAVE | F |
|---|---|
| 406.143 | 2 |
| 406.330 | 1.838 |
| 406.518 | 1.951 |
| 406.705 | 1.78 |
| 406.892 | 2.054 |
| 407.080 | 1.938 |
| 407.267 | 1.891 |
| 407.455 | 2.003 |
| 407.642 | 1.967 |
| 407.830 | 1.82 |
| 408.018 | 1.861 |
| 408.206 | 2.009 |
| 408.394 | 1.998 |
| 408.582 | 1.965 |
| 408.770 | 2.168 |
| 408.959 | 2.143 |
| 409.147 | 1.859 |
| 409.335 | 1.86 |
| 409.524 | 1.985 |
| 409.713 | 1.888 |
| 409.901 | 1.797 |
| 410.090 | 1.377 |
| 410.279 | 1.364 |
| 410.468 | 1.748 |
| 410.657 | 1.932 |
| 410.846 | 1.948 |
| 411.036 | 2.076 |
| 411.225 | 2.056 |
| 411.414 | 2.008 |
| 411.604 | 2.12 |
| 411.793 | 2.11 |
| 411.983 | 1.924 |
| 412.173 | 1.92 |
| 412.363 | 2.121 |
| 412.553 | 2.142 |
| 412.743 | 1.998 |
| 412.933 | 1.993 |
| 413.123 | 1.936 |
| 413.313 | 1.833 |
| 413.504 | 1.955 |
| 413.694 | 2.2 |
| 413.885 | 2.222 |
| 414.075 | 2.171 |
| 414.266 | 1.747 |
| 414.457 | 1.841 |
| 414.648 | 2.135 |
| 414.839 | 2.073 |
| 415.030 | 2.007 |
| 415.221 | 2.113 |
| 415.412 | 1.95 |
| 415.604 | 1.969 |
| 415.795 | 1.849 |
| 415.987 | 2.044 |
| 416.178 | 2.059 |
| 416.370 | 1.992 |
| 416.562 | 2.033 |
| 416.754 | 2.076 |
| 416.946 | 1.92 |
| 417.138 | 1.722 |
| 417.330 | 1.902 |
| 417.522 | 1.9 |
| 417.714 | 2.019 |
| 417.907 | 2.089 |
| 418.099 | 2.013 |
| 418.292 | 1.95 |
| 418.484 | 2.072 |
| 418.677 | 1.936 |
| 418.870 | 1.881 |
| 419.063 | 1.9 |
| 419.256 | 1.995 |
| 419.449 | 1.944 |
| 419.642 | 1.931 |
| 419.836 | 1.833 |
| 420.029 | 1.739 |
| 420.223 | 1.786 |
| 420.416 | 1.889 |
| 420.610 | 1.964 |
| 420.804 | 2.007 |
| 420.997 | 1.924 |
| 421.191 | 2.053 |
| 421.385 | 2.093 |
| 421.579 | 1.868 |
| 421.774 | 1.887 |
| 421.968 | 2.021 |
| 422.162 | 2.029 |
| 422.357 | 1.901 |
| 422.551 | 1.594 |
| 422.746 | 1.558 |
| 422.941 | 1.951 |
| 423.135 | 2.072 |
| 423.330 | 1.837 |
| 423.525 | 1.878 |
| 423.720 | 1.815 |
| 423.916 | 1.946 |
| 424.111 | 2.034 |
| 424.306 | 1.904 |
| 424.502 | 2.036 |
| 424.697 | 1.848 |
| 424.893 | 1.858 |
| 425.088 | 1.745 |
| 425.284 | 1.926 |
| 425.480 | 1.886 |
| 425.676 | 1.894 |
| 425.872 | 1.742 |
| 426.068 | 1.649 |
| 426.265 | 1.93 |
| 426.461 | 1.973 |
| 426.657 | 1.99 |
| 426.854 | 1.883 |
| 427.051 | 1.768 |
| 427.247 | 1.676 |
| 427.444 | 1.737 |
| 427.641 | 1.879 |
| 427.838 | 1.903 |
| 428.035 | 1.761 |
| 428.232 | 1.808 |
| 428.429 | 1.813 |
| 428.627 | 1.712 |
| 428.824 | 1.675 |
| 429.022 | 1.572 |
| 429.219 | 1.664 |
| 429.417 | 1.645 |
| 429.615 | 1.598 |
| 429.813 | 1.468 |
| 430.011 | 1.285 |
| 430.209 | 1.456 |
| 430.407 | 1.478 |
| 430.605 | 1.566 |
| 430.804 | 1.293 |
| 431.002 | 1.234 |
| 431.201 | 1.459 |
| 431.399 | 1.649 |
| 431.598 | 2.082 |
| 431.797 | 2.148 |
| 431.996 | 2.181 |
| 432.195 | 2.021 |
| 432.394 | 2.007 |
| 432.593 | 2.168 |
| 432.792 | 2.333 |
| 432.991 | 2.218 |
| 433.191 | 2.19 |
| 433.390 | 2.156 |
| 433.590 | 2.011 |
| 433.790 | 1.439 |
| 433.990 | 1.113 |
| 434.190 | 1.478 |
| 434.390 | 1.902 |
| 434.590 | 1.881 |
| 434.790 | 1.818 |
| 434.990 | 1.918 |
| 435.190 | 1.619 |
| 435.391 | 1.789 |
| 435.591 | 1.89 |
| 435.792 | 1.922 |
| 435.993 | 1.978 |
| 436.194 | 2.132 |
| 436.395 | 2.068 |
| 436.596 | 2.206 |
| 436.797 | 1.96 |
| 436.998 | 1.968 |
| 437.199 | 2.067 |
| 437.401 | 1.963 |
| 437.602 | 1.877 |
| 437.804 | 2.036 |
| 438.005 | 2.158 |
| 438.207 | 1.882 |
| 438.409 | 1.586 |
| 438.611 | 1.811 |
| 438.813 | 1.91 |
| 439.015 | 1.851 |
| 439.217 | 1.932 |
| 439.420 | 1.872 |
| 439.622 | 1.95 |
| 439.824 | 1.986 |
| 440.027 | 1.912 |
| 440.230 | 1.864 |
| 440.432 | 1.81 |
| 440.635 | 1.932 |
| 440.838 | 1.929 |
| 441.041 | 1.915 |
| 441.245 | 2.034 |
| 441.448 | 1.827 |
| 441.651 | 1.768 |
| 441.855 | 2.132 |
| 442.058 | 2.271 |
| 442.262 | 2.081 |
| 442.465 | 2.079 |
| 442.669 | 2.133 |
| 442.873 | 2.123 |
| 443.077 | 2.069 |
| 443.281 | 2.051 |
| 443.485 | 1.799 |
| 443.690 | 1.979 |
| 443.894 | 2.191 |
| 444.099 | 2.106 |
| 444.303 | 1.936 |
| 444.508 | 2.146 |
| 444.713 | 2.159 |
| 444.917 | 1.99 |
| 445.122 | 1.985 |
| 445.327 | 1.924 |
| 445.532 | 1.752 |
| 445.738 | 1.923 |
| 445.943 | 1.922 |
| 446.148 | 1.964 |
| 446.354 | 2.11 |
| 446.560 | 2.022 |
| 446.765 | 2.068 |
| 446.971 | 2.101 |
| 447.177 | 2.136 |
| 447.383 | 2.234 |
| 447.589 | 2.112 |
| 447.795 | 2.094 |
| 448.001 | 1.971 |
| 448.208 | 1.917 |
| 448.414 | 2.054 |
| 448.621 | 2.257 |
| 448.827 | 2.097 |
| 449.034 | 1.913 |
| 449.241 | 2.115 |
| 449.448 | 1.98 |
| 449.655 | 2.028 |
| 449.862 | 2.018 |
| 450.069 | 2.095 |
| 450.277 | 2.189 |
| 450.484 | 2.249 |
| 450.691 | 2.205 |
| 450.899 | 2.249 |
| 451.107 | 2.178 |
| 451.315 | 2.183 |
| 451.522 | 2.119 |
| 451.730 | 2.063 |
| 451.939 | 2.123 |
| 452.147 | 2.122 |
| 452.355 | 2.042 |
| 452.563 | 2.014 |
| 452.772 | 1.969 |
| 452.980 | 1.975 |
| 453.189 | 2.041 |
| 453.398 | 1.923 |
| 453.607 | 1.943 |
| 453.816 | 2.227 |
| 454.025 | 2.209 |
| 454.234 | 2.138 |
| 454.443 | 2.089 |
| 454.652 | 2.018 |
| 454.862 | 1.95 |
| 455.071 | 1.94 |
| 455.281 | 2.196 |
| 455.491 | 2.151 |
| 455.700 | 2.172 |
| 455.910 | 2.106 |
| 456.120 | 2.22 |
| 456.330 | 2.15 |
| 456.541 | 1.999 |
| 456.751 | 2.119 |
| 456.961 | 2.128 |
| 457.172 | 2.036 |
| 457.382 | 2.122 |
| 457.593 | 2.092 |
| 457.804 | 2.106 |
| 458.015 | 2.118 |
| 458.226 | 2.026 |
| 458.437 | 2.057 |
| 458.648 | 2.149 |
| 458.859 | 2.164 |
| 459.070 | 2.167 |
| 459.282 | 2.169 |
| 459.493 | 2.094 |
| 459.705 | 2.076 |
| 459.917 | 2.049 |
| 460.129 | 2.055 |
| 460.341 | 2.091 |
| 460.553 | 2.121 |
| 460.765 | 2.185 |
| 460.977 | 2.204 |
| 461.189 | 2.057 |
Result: 0.09 mag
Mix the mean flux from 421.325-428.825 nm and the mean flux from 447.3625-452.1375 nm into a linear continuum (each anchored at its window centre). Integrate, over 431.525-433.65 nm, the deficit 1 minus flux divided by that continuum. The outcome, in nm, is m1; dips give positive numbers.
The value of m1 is -0.23 nm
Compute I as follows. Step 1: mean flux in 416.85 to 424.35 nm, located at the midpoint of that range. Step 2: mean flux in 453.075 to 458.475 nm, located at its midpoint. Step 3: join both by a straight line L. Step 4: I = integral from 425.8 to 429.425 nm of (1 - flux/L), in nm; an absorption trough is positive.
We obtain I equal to 0.31 nm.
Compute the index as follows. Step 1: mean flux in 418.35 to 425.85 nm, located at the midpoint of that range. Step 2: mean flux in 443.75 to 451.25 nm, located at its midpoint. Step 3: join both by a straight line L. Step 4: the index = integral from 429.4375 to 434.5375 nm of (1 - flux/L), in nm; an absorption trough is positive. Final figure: 0.55 nm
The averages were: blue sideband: 1.9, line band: 1.76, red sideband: 2.07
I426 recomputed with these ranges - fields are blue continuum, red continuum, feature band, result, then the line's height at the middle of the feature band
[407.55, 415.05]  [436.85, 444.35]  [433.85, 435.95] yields 0.136 mag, 1.97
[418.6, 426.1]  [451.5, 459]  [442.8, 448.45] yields -0.001 mag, 2.03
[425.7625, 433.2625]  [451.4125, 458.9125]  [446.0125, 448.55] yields -0.041 mag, 1.99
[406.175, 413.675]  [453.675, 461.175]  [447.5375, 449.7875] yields 0.016 mag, 2.08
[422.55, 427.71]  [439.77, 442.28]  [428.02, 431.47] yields 0.207 mag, 1.88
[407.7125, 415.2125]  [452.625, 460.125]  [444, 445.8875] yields 0.035 mag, 2.05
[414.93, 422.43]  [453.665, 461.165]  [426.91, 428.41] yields 0.113 mag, 1.99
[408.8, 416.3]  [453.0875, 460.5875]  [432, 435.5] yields 0.073 mag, 2.03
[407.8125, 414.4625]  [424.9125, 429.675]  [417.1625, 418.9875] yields -0.047 mag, 1.88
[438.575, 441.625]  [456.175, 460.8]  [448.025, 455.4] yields -0.027 mag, 2.03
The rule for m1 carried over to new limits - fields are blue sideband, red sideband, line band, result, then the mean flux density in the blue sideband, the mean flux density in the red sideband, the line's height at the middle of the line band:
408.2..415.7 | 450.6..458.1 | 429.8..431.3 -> 0.46 nm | 1.97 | 2.09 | 2.02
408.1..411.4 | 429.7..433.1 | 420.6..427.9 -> -0.30 nm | 1.9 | 1.77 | 1.81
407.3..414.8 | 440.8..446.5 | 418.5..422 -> 0.08 nm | 1.95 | 2.01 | 1.97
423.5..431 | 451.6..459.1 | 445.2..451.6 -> -0.22 nm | 1.75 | 2.08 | 2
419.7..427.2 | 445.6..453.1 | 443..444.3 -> 0.01 nm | 1.89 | 2.08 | 2.03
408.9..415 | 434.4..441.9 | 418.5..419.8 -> 0.01 nm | 1.95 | 1.92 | 1.94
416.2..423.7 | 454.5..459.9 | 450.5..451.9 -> -0.07 nm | 1.93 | 2.1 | 2.07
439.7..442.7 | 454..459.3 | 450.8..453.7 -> 0.00 nm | 1.97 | 2.1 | 2.07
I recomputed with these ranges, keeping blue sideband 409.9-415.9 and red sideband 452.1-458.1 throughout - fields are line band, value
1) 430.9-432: 0.14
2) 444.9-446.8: 0.09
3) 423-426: 0.15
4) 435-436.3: 0.09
